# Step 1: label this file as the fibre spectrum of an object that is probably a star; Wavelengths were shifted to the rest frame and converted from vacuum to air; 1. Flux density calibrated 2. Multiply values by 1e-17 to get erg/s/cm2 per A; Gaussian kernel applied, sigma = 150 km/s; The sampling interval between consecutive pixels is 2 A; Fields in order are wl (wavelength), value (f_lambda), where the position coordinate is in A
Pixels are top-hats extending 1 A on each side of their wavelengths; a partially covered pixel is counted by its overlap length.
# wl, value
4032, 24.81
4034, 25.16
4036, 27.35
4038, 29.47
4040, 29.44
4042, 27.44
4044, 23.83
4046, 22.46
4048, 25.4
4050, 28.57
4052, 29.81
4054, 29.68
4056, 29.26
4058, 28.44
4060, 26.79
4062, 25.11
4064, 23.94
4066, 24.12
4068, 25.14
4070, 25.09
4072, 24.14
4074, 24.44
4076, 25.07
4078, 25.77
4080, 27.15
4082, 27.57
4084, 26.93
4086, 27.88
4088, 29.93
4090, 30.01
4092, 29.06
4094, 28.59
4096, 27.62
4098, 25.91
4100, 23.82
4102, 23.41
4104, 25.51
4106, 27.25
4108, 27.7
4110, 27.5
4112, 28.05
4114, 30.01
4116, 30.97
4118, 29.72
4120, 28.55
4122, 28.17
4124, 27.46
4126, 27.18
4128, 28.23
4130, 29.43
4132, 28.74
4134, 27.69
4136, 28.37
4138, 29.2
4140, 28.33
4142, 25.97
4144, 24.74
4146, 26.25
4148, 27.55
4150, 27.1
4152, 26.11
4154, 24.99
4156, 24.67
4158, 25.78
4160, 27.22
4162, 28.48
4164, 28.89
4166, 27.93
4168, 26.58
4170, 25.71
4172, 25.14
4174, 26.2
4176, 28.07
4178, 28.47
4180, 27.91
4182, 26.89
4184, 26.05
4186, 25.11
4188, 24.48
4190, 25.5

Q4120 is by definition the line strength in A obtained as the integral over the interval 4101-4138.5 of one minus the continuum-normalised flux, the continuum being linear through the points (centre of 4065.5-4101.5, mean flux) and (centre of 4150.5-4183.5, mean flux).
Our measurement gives -1.9 A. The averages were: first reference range 26.6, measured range 28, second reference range 26.8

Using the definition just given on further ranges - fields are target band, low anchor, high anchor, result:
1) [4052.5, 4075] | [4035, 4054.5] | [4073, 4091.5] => 0.96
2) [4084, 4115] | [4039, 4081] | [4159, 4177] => -1.05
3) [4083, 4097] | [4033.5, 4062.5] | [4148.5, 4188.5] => -0.79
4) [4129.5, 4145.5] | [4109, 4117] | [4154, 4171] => 0.16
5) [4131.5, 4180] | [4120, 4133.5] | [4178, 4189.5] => 0.37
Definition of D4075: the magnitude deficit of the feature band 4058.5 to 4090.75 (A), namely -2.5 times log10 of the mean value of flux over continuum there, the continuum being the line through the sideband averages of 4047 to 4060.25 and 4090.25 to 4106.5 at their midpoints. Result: 0.05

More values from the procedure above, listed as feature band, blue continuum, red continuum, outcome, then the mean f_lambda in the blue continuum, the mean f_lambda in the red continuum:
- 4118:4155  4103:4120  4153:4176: 0.000 mag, 28.4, 26.6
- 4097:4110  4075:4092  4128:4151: 0.076 mag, 27.6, 27.6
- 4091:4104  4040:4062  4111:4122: 0.094 mag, 27.2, 29.3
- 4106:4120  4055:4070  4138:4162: -0.100 mag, 26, 26.5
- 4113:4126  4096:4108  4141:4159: -0.131 mag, 25.6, 25.9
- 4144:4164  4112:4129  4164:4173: 0.031 mag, 28.7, 26.6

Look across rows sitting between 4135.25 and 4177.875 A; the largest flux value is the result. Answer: 29.2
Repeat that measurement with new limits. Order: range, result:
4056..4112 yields 30.01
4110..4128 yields 30.97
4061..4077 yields 25.14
